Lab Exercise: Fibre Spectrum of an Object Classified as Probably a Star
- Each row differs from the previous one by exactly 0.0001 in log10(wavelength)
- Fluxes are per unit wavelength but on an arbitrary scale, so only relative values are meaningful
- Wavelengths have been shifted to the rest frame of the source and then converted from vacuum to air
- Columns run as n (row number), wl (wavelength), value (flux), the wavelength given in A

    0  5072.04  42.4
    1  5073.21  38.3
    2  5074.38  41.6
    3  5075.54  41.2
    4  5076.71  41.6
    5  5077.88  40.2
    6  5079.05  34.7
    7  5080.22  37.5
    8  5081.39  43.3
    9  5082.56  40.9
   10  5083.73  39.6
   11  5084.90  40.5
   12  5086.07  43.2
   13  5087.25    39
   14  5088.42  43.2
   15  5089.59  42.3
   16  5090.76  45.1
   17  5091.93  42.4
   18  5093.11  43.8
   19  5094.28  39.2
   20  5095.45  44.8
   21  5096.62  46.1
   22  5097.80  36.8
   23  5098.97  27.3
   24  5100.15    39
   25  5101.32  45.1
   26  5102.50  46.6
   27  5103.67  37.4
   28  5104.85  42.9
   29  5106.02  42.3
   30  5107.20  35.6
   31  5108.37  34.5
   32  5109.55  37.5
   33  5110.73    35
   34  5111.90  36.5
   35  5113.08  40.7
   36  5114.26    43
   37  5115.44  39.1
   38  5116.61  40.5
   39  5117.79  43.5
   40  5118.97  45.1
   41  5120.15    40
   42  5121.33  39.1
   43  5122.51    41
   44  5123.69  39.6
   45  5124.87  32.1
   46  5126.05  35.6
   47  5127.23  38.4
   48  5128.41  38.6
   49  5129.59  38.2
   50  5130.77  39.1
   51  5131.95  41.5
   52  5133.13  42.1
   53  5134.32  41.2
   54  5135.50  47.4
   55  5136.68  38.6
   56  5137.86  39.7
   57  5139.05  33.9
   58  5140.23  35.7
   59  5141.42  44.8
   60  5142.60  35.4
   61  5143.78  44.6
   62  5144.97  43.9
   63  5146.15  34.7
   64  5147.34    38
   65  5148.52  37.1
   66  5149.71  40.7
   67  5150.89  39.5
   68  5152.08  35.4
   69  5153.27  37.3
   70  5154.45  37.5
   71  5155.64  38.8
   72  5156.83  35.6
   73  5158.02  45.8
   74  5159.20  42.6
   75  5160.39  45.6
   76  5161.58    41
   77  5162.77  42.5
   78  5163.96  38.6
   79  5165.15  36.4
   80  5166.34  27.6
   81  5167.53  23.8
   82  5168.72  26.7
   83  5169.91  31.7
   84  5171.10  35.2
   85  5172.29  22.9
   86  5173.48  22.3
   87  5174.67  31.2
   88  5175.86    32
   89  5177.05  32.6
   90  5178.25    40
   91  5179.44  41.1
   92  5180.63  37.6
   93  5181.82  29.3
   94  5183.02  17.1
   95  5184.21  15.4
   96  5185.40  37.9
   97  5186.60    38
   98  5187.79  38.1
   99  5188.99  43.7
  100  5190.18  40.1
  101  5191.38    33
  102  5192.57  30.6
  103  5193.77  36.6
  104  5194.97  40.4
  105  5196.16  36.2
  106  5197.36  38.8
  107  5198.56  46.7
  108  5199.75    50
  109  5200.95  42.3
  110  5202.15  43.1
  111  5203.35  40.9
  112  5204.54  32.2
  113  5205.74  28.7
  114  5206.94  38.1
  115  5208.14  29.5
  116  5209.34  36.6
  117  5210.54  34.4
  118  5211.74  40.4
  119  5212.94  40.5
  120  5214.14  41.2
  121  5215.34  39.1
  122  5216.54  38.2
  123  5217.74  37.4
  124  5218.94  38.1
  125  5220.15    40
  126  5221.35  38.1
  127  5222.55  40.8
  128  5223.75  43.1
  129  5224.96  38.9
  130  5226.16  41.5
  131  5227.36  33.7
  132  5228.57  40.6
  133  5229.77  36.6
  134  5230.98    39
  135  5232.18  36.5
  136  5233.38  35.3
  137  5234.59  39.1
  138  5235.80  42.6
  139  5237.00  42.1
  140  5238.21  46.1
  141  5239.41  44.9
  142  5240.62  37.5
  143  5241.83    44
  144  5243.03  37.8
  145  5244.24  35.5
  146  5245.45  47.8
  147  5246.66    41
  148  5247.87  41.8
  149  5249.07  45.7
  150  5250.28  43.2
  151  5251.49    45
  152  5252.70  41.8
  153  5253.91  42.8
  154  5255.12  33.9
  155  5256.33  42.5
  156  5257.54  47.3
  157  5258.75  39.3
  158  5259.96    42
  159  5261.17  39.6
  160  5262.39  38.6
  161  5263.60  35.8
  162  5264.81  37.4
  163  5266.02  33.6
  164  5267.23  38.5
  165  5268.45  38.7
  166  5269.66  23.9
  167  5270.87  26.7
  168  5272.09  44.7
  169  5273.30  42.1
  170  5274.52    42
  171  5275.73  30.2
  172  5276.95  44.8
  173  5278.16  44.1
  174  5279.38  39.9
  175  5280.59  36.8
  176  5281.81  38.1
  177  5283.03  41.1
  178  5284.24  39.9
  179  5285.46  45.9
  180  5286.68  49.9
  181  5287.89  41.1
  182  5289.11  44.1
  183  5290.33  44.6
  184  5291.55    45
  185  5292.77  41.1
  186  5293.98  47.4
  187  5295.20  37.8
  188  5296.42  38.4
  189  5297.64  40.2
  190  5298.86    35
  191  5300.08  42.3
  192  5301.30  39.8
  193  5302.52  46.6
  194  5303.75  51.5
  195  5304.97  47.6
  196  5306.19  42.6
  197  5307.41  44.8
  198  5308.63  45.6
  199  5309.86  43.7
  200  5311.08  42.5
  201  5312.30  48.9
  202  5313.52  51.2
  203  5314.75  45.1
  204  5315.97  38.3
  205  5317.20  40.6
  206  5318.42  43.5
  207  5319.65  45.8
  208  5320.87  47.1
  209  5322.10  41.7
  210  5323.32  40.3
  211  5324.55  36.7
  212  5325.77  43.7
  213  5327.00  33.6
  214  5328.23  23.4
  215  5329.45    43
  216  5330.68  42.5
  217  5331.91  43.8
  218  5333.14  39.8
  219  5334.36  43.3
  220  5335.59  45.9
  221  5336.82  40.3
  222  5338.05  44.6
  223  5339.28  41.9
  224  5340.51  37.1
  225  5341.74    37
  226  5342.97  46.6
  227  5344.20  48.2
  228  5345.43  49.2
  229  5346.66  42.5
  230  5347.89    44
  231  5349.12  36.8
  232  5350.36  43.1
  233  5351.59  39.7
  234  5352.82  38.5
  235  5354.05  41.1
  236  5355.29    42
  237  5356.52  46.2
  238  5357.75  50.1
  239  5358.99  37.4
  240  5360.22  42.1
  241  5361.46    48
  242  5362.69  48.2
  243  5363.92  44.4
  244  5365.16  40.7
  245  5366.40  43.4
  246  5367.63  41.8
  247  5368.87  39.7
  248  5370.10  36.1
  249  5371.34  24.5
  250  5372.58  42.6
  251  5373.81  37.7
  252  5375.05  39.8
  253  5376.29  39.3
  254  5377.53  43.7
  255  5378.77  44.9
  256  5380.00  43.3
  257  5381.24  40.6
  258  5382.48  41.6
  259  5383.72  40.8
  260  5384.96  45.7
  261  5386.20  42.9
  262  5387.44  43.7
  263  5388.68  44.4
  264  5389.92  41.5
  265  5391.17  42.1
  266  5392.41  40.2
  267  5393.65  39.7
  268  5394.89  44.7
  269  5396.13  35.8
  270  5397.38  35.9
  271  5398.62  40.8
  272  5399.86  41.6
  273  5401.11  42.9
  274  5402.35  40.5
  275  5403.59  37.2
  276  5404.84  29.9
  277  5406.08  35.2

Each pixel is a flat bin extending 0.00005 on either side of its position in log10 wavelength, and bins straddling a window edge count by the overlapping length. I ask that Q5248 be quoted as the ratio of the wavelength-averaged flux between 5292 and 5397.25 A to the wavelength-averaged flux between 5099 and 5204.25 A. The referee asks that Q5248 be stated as 1.1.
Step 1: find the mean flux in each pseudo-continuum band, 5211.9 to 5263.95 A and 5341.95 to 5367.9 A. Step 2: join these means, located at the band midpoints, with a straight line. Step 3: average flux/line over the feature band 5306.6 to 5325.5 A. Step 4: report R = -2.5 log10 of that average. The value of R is -0.03 mag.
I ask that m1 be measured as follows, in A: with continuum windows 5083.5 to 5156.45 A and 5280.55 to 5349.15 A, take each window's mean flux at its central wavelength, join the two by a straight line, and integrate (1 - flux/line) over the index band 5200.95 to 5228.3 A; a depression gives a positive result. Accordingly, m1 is 2.04 A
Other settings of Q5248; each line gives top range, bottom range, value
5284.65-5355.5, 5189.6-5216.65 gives 1.12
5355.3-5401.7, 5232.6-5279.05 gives 1.04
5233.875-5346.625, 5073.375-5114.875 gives 1.03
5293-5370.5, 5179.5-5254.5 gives 1.10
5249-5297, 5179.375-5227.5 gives 1.08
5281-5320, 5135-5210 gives 1.19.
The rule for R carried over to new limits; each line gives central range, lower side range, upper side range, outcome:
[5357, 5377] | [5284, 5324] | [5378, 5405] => 0.022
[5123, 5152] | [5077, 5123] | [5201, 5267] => 0.027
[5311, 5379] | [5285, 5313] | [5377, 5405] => 0.017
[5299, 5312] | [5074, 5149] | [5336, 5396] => -0.075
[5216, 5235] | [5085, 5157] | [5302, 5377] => 0.065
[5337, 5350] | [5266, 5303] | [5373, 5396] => -0.038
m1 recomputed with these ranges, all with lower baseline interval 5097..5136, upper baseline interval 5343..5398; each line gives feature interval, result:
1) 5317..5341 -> 0.3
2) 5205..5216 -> 1.1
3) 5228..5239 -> 0.2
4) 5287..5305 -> -0.7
